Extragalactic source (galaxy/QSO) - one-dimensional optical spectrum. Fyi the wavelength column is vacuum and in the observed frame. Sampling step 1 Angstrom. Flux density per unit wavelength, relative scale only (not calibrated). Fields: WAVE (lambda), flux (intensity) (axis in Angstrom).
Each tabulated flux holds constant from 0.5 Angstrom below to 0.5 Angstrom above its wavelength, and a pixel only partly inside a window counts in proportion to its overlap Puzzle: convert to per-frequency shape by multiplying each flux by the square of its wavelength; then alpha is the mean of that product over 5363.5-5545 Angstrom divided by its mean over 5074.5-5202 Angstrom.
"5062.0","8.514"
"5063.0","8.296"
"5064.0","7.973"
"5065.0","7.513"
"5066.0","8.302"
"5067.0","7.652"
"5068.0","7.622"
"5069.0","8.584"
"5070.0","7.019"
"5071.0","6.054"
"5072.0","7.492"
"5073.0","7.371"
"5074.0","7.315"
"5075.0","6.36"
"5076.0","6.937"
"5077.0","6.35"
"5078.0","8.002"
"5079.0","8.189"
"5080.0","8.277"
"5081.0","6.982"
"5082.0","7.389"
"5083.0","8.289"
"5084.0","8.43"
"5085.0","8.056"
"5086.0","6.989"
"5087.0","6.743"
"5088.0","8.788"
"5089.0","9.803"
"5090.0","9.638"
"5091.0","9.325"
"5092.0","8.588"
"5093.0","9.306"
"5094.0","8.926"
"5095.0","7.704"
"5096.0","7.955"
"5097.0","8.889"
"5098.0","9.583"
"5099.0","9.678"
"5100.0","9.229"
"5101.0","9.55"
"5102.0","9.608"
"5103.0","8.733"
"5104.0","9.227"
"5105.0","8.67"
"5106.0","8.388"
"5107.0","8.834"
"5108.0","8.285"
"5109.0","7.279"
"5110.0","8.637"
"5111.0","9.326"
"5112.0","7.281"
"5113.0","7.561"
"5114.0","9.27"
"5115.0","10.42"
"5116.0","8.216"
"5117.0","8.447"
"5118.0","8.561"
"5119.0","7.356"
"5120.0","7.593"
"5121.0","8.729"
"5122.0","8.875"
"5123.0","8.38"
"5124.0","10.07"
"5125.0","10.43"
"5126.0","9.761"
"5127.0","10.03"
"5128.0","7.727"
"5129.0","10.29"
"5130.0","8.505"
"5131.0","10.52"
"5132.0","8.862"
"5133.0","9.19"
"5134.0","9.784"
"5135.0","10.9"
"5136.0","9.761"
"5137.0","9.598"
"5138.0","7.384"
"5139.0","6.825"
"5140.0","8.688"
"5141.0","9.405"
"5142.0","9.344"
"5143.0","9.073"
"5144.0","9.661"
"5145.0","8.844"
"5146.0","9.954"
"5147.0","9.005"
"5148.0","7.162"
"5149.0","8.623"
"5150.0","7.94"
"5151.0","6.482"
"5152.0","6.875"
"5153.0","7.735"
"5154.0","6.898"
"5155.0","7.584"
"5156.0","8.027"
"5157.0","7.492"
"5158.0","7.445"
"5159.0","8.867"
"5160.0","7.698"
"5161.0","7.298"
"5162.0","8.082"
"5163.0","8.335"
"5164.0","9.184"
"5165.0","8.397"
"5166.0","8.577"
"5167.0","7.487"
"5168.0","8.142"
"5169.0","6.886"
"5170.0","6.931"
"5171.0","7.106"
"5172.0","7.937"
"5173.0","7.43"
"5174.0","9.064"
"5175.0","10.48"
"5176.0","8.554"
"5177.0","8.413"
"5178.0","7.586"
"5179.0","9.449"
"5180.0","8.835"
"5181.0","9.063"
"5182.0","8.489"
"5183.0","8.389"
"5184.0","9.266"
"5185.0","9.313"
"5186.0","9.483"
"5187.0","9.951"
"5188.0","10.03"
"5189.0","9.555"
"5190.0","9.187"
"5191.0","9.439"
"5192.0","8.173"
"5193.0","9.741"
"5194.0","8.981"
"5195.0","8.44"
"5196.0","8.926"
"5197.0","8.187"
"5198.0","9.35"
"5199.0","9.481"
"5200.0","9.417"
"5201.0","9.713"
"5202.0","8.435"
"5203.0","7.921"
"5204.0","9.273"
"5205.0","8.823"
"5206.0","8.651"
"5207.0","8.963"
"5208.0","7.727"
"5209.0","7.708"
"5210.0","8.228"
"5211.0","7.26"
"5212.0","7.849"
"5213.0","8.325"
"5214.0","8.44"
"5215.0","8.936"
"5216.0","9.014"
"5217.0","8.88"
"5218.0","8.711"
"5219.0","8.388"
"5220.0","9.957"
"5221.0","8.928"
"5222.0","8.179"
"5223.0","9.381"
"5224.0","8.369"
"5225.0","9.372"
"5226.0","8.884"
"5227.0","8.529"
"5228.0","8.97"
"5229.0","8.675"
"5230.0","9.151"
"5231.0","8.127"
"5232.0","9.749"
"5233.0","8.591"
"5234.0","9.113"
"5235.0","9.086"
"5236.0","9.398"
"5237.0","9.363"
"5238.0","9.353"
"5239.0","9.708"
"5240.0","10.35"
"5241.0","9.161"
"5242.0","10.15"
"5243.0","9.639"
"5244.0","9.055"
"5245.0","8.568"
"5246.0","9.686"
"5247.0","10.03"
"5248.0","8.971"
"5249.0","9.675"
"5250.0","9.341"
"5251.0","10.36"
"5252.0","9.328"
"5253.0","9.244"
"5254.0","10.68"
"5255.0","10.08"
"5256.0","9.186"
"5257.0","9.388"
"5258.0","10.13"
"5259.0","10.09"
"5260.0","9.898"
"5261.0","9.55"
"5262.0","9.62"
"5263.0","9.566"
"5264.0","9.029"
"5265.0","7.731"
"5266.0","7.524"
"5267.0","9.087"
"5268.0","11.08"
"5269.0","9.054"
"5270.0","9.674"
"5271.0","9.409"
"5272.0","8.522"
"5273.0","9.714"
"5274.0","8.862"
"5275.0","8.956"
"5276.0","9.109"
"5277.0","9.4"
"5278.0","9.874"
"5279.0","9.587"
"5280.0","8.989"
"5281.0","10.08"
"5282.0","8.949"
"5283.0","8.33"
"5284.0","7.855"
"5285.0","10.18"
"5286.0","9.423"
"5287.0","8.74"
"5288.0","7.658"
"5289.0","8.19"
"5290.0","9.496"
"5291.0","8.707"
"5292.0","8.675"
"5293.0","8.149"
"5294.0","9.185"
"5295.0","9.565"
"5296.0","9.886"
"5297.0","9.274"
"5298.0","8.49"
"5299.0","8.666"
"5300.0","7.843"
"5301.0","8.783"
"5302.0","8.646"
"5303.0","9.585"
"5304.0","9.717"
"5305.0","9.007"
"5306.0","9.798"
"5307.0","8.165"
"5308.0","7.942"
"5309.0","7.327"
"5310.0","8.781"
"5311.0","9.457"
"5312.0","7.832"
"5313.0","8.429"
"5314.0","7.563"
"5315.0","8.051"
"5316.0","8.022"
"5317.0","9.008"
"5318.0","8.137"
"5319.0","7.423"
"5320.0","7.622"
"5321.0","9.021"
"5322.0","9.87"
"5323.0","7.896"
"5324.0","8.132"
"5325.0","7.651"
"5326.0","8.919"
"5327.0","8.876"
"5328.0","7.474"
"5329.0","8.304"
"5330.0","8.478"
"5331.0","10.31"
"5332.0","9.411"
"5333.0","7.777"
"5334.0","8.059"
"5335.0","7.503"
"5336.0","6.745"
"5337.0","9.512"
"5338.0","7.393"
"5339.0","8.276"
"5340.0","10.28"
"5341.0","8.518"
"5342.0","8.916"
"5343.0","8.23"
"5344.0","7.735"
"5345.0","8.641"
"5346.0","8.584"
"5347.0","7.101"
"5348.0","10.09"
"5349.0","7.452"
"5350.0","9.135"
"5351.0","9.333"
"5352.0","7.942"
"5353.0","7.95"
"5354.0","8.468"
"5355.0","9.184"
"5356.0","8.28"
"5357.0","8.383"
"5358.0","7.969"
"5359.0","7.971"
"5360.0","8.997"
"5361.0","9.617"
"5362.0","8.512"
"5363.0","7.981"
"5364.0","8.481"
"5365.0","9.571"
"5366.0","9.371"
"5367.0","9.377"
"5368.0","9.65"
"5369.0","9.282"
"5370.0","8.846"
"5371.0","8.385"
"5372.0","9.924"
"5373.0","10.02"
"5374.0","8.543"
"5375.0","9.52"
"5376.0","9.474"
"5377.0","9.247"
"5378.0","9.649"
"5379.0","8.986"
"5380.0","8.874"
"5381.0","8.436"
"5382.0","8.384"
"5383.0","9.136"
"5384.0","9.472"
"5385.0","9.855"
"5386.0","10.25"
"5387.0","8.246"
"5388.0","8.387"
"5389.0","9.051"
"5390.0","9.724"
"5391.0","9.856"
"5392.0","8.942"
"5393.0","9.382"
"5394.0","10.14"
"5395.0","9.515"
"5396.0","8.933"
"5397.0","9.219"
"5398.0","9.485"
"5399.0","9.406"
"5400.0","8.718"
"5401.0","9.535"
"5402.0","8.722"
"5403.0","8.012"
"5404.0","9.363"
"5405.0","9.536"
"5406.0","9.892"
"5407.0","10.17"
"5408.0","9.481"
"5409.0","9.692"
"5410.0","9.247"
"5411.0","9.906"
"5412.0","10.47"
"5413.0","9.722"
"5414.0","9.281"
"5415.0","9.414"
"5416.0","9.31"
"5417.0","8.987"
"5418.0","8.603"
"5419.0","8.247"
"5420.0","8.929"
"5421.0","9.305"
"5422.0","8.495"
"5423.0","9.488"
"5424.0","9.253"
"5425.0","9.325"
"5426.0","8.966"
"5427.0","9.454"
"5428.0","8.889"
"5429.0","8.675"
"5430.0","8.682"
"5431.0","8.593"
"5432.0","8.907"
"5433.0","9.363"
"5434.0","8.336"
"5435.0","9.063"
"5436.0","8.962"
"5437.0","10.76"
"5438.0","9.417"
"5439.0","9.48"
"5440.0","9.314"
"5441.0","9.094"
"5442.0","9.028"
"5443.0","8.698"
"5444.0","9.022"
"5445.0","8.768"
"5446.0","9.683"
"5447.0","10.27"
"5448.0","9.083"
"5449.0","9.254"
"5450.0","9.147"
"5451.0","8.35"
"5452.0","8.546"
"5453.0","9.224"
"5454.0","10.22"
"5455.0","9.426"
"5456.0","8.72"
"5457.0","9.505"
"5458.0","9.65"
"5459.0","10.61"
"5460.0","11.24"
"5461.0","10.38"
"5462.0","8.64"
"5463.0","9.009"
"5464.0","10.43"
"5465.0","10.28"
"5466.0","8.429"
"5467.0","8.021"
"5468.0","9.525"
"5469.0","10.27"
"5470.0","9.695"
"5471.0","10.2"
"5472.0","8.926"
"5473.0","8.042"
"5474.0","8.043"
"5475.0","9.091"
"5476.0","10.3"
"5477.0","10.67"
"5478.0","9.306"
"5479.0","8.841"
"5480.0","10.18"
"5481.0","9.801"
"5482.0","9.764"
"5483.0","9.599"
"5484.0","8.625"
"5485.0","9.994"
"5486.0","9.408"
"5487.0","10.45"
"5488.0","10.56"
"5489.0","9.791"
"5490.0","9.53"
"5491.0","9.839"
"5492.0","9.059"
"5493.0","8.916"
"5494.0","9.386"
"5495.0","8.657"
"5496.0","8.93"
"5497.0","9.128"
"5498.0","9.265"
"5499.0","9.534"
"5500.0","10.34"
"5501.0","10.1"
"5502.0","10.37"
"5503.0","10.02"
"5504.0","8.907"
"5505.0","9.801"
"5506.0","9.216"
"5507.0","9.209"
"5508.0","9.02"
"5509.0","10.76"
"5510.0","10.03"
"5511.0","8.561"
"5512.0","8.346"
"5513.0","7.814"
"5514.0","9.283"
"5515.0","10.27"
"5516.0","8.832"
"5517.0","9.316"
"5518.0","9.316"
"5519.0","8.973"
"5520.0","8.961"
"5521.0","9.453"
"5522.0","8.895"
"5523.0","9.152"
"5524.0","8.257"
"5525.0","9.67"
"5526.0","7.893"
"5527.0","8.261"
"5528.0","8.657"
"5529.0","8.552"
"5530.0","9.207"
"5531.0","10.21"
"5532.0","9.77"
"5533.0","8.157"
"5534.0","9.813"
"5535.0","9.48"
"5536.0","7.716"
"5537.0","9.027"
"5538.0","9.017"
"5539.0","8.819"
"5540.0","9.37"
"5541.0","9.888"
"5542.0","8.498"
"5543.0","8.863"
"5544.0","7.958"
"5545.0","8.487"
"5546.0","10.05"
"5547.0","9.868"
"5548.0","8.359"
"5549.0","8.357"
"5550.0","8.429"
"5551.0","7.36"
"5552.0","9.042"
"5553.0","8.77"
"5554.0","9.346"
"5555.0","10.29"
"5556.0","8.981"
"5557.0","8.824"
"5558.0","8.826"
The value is 1.2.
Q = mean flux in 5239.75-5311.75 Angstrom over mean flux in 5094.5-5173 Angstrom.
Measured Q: 1.07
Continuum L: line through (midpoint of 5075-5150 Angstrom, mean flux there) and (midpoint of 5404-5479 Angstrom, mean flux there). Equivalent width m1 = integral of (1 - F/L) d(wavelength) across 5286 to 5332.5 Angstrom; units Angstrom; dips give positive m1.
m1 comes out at 2.3 Angstrom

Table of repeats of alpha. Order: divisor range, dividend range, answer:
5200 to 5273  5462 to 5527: 1.13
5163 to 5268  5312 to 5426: 1.05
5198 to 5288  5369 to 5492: 1.10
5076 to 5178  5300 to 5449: 1.15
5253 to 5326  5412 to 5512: 1.12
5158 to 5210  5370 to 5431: 1.16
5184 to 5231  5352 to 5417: 1.11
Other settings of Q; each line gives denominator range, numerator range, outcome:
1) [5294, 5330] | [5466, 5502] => 1.11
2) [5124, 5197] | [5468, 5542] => 1.08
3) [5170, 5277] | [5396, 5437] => 1.02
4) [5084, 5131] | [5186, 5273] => 1.04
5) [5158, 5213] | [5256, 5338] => 1.03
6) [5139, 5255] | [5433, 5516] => 1.08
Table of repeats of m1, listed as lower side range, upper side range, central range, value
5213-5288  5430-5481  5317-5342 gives 2.3 Angstrom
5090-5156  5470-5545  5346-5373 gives 0.9 Angstrom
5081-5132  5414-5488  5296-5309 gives 0.4 Angstrom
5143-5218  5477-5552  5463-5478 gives -0.5 Angstrom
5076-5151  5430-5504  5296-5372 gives 4.9 Angstrom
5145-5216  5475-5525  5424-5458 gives 0.3 Angstrom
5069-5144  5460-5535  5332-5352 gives 1.4 Angstrom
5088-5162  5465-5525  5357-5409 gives 0.1 Angstrom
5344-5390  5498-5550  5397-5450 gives -1.5 Angstrom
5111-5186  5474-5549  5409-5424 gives -0.3 Angstrom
